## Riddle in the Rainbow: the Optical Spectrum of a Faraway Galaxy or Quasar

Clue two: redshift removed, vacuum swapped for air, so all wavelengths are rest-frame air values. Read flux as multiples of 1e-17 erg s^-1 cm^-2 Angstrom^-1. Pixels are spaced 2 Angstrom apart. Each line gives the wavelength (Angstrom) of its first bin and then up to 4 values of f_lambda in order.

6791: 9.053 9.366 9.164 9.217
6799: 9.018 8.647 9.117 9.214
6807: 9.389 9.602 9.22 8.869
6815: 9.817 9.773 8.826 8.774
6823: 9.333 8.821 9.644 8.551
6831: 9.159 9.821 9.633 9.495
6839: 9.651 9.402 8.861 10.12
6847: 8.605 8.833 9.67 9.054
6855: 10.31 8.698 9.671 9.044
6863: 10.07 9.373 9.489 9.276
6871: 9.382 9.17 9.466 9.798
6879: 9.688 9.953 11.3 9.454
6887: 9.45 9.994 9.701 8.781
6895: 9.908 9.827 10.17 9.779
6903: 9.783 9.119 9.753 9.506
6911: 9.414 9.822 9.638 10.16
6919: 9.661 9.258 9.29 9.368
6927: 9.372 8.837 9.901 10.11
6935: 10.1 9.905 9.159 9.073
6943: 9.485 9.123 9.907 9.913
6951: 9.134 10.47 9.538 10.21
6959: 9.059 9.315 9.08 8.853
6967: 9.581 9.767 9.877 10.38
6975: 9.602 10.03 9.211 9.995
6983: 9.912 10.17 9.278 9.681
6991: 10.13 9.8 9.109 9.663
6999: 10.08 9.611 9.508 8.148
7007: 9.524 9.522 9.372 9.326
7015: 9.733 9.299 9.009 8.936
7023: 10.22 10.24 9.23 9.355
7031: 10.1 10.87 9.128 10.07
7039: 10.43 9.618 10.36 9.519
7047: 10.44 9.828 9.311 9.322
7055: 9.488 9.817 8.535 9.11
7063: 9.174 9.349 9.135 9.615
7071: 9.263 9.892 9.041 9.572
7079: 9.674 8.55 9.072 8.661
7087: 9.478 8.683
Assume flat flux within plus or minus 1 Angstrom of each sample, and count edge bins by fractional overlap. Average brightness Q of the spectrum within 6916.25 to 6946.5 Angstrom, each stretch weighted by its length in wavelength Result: 9.52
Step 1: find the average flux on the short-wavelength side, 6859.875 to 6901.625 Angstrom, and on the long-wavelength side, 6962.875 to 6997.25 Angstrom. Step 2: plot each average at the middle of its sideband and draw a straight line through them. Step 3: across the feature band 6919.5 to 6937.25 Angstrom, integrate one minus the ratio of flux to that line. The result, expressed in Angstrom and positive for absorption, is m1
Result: 0.2 Angstrom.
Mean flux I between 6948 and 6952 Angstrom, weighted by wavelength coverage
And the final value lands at 9.52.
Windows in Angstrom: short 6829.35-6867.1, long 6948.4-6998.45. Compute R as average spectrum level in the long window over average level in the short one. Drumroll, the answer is 1.0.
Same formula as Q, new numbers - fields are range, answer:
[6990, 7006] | 9.51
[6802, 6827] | 9.25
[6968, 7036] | 9.64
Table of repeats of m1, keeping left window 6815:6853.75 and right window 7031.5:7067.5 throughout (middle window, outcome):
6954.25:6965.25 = 0.1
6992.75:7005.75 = 0.2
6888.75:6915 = -0.7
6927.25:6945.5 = -0.1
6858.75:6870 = -0.2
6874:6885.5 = -0.7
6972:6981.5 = -0.3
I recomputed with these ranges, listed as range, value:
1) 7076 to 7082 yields 9.27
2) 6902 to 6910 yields 9.54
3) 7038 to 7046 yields 9.98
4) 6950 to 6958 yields 9.84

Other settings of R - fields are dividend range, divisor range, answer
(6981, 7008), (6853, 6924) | 1.00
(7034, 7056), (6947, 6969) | 1.02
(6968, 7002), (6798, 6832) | 1.07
